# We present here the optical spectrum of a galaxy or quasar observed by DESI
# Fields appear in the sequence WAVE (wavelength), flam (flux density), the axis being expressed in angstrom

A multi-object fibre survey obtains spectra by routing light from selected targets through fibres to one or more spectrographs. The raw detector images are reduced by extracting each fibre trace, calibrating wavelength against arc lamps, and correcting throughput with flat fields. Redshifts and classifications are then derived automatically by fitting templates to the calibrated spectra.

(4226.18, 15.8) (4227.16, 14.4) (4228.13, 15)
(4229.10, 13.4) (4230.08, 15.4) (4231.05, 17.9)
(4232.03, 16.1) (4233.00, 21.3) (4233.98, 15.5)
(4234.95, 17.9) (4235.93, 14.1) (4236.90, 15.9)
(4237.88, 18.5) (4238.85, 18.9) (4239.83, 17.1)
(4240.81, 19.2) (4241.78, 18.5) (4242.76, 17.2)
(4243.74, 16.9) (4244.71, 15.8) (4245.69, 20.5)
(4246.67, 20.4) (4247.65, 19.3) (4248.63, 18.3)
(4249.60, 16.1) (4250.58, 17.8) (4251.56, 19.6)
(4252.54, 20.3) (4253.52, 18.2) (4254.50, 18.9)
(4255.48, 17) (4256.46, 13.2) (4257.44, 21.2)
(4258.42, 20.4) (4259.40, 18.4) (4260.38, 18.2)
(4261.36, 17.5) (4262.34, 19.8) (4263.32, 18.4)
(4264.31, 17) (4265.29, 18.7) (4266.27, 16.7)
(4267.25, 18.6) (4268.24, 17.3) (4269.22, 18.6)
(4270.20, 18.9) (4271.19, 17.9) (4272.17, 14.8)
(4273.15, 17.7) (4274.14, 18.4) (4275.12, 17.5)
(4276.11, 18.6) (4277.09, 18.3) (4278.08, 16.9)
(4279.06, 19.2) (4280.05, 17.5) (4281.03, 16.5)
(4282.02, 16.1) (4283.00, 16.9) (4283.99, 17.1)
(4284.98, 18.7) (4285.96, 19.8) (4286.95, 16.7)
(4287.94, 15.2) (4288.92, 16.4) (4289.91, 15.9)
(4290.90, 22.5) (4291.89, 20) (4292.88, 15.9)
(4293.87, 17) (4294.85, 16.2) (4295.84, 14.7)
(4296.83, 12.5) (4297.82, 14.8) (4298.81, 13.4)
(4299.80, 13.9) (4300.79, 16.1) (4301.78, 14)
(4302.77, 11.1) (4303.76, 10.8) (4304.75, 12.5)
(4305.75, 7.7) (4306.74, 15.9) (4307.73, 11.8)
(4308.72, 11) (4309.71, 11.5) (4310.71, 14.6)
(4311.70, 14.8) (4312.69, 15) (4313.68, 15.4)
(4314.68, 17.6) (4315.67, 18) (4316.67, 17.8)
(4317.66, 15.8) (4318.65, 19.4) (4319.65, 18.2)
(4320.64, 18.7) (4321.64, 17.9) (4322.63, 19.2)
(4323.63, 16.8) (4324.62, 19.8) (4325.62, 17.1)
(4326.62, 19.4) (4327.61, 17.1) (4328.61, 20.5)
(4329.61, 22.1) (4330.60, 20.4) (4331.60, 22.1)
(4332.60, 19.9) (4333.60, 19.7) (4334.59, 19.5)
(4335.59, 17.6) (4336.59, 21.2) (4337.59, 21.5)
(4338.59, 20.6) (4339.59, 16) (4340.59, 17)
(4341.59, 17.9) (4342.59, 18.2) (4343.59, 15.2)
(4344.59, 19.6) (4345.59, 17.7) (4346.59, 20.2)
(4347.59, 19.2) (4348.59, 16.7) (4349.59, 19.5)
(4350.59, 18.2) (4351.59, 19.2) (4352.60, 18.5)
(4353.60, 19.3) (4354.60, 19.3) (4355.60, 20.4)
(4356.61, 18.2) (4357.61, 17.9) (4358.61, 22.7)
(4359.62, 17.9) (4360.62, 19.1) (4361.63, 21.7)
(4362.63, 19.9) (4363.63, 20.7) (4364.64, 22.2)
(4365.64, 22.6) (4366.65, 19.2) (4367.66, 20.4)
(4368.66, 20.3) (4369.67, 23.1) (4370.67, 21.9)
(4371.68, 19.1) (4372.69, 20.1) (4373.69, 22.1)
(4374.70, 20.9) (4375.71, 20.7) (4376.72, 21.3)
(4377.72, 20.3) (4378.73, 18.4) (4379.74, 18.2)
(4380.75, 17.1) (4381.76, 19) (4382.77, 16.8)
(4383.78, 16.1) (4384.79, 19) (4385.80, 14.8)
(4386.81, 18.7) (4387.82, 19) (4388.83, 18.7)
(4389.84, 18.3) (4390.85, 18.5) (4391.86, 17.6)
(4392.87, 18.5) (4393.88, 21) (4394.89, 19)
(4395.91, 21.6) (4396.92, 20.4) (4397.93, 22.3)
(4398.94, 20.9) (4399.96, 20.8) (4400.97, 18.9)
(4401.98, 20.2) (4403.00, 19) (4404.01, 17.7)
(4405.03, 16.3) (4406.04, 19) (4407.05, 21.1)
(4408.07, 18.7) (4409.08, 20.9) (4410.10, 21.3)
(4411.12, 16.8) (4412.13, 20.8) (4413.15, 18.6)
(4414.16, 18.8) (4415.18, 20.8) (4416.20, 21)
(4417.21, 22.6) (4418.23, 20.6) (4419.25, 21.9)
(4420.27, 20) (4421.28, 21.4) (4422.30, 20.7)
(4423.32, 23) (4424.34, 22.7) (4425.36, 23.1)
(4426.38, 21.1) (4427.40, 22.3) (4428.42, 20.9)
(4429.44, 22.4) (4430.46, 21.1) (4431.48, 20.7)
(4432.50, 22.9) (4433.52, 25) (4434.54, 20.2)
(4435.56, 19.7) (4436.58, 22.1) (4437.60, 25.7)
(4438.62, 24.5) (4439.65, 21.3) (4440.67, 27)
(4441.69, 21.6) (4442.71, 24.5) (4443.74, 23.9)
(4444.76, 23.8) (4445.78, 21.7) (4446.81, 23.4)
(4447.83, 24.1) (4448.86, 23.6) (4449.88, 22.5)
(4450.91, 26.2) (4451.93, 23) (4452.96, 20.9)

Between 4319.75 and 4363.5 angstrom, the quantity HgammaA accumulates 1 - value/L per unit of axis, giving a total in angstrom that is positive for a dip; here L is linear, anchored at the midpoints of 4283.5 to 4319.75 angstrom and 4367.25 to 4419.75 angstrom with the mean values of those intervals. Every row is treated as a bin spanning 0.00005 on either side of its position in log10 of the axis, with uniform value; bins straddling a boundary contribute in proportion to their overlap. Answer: -4.8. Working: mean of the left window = 15.4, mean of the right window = 19.6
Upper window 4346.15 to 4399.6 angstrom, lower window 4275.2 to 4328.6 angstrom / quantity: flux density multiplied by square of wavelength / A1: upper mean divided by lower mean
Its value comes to 1.25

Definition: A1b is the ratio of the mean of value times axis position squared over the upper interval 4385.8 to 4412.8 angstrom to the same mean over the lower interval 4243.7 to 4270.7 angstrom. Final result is 1.13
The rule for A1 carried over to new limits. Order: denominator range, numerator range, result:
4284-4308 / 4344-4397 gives 1.32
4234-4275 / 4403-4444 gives 1.28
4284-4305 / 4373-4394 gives 1.25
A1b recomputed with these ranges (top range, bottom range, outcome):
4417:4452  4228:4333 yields 1.42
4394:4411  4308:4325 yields 1.25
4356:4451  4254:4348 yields 1.26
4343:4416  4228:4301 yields 1.18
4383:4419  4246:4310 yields 1.23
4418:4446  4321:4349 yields 1.24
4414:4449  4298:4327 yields 1.54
